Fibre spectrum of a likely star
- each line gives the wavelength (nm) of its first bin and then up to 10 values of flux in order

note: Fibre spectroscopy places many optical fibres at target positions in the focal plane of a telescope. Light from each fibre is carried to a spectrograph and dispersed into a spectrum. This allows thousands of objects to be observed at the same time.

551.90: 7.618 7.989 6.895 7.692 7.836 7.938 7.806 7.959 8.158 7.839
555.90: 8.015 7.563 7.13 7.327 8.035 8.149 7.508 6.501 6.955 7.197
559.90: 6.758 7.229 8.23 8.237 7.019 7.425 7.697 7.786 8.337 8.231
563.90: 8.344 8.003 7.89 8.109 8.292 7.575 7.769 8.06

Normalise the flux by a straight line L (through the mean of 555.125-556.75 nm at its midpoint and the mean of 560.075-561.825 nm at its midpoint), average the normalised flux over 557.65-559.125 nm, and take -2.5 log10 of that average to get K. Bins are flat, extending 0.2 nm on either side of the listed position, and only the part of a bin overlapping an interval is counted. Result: 0.05 mag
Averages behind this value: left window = 7.74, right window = 7.65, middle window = 7.34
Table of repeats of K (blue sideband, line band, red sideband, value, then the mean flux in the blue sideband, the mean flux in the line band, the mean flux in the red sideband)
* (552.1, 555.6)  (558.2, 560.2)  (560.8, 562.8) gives 0.11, 7.79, 6.97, 7.65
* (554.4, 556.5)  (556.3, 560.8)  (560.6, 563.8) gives 0.08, 7.9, 7.35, 7.87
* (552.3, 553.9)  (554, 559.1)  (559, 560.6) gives -0.04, 7.6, 7.64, 7.11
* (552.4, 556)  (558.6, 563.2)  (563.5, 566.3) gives 0.07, 7.79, 7.45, 8.03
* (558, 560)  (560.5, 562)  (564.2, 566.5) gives -0.06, 7.05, 7.75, 7.94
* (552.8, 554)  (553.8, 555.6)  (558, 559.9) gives -0.05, 7.74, 7.95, 7.07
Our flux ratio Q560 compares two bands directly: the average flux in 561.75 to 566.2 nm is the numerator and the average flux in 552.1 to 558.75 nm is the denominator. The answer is 1.04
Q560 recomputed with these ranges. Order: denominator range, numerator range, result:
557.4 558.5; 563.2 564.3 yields 1.05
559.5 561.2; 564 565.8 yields 1.07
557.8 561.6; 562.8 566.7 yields 1.09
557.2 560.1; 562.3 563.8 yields 1.11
